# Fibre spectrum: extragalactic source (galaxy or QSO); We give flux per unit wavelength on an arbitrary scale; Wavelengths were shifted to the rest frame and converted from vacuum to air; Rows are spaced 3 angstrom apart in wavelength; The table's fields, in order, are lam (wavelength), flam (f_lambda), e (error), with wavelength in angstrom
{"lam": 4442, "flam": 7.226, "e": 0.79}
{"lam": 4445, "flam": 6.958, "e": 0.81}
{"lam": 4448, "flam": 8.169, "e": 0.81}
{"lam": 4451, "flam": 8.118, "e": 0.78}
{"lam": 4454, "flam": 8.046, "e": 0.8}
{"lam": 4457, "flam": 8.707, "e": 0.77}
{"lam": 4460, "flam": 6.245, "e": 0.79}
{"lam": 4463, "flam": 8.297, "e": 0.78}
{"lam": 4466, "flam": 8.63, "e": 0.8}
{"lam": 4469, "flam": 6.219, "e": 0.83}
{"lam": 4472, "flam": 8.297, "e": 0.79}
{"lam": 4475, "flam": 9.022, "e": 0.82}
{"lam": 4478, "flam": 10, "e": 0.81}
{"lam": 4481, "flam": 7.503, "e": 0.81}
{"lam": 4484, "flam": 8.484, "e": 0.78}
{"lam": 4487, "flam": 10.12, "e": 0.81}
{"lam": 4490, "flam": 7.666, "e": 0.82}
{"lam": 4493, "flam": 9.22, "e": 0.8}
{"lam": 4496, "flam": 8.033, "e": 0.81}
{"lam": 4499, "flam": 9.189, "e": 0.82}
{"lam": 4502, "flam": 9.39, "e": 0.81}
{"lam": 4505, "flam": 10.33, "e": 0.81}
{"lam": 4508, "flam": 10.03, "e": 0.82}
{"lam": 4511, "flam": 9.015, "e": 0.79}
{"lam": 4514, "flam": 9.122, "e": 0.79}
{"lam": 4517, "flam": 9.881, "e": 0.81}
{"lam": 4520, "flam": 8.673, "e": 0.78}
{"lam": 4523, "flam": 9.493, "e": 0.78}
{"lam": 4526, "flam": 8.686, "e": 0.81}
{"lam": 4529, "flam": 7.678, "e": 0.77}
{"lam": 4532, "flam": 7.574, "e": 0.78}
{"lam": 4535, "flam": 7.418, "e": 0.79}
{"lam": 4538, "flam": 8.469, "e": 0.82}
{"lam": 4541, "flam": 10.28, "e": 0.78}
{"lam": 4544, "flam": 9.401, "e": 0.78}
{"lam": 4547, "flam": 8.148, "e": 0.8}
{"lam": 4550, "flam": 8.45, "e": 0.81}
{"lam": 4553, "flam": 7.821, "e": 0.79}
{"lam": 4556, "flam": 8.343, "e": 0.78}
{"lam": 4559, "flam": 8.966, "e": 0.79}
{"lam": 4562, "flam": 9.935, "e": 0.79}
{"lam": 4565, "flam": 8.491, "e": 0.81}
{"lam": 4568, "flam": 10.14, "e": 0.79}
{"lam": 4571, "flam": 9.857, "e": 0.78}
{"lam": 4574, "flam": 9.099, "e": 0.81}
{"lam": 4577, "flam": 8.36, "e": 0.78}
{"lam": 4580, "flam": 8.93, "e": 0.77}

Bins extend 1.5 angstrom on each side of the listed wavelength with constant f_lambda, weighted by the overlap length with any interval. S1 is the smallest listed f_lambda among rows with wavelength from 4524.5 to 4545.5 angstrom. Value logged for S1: 7.418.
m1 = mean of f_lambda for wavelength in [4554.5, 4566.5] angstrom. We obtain 8.93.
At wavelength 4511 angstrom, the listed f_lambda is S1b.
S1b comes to 9.015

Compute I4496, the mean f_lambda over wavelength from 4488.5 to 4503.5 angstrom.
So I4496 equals 8.7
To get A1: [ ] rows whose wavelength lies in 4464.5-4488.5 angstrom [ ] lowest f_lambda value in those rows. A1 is 6.219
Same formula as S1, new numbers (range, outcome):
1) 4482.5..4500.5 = 7.666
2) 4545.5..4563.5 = 7.821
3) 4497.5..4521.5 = 8.673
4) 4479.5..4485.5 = 7.503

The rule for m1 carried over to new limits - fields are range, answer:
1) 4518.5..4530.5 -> 8.63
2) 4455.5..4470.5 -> 7.62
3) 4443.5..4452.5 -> 7.75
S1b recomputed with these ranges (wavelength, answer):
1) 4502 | 9.39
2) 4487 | 10.12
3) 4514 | 9.122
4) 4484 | 8.484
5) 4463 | 8.297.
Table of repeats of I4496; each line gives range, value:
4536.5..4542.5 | 9.37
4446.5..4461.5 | 7.86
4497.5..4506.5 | 9.64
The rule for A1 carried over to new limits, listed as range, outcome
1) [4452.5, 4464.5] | 6.245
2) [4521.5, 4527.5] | 8.686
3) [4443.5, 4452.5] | 6.958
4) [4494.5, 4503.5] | 8.033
